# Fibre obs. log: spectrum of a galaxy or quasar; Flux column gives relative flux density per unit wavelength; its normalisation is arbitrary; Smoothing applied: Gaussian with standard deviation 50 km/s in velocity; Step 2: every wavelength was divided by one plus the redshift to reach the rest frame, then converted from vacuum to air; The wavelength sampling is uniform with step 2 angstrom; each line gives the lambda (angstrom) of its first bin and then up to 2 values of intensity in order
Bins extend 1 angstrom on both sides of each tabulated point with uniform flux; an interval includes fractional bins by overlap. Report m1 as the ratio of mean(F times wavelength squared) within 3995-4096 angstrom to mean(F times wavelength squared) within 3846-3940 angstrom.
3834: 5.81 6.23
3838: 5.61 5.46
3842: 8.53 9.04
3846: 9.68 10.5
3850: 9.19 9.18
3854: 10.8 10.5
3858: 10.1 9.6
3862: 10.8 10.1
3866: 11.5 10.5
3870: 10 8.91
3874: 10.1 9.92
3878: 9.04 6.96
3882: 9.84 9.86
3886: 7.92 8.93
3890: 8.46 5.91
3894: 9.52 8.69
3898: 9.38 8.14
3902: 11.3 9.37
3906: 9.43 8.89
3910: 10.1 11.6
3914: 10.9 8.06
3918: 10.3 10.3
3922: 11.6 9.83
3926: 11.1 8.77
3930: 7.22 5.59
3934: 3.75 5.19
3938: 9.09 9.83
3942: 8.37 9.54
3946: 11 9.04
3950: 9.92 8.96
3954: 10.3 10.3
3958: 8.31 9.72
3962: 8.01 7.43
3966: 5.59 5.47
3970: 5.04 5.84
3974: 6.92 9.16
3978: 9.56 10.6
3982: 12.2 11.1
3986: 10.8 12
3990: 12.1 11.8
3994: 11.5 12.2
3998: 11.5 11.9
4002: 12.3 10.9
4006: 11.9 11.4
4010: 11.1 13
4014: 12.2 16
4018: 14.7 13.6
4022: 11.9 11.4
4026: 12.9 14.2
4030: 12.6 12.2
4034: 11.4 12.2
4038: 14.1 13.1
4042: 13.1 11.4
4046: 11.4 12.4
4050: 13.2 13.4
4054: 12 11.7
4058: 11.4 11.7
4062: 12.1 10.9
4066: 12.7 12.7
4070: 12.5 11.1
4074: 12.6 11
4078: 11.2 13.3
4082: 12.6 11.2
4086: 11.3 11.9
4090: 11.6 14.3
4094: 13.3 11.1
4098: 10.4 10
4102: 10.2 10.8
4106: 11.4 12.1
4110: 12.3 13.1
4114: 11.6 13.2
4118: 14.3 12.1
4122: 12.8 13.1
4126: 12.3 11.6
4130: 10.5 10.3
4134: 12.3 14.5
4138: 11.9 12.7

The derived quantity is 1.4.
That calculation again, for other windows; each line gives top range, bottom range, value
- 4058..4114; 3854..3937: 1.41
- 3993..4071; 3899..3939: 1.45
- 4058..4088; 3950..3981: 1.54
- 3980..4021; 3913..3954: 1.41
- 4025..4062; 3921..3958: 1.48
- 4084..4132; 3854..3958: 1.42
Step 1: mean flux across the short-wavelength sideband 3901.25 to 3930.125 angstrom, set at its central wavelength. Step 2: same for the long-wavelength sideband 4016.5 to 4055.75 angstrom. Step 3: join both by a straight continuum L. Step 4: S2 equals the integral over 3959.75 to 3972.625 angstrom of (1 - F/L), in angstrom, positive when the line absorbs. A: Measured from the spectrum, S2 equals 5.3 angstrom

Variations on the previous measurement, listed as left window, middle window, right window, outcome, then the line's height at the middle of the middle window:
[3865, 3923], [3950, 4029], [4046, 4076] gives 2.78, 11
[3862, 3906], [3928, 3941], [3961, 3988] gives 2.77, 8.81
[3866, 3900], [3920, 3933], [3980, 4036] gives 1.30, 10.2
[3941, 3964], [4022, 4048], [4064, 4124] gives -3.77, 10.9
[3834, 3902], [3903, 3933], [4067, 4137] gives 0.41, 9.68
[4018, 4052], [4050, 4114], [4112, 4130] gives 3.58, 12.6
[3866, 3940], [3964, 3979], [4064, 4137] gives 4.84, 10.1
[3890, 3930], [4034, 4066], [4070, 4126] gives -2.48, 11.4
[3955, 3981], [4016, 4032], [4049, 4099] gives -4.97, 10.1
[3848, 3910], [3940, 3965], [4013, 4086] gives 3.42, 10.7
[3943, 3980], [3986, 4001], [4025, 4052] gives -2.39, 10.2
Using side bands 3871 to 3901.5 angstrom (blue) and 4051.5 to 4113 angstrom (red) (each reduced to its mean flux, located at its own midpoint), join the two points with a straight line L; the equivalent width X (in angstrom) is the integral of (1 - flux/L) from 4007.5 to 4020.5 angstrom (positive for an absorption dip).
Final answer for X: -2.88 angstrom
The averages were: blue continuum 8.81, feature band 13.2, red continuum 11.9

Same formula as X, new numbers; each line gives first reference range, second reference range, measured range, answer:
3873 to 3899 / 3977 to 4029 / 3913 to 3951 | 4.40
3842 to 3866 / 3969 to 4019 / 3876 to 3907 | 4.18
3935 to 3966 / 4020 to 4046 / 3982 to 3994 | -1.21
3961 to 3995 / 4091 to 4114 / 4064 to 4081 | -1.49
